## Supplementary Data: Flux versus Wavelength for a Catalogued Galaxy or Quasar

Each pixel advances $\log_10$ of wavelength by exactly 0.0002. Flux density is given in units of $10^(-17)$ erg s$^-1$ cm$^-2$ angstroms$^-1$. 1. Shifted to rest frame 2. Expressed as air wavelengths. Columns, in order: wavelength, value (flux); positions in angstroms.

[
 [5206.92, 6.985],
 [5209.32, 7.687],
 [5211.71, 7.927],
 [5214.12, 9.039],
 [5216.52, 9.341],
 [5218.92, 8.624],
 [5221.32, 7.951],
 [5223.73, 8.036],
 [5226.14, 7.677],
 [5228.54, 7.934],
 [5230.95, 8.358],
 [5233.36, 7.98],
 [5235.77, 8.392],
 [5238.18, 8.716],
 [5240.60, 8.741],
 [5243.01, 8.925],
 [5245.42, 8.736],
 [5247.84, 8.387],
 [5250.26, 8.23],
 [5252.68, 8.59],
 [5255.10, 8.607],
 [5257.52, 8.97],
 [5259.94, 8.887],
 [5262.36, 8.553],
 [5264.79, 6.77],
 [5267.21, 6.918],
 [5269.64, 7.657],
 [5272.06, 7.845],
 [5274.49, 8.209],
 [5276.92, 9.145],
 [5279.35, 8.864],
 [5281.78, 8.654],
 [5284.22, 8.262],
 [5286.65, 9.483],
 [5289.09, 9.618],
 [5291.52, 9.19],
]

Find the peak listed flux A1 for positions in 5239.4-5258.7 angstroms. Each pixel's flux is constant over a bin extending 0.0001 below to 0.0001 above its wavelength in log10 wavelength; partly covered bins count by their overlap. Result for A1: 8.97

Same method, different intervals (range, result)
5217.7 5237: 8.624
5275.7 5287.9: 9.483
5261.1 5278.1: 9.145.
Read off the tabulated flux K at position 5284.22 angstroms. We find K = 8.262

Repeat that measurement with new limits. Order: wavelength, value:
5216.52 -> 9.341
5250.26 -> 8.23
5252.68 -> 8.59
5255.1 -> 8.607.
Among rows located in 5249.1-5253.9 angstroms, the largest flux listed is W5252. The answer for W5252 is 8.59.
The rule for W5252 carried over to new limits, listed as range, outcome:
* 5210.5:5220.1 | 9.341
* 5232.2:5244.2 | 8.925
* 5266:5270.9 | 7.657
